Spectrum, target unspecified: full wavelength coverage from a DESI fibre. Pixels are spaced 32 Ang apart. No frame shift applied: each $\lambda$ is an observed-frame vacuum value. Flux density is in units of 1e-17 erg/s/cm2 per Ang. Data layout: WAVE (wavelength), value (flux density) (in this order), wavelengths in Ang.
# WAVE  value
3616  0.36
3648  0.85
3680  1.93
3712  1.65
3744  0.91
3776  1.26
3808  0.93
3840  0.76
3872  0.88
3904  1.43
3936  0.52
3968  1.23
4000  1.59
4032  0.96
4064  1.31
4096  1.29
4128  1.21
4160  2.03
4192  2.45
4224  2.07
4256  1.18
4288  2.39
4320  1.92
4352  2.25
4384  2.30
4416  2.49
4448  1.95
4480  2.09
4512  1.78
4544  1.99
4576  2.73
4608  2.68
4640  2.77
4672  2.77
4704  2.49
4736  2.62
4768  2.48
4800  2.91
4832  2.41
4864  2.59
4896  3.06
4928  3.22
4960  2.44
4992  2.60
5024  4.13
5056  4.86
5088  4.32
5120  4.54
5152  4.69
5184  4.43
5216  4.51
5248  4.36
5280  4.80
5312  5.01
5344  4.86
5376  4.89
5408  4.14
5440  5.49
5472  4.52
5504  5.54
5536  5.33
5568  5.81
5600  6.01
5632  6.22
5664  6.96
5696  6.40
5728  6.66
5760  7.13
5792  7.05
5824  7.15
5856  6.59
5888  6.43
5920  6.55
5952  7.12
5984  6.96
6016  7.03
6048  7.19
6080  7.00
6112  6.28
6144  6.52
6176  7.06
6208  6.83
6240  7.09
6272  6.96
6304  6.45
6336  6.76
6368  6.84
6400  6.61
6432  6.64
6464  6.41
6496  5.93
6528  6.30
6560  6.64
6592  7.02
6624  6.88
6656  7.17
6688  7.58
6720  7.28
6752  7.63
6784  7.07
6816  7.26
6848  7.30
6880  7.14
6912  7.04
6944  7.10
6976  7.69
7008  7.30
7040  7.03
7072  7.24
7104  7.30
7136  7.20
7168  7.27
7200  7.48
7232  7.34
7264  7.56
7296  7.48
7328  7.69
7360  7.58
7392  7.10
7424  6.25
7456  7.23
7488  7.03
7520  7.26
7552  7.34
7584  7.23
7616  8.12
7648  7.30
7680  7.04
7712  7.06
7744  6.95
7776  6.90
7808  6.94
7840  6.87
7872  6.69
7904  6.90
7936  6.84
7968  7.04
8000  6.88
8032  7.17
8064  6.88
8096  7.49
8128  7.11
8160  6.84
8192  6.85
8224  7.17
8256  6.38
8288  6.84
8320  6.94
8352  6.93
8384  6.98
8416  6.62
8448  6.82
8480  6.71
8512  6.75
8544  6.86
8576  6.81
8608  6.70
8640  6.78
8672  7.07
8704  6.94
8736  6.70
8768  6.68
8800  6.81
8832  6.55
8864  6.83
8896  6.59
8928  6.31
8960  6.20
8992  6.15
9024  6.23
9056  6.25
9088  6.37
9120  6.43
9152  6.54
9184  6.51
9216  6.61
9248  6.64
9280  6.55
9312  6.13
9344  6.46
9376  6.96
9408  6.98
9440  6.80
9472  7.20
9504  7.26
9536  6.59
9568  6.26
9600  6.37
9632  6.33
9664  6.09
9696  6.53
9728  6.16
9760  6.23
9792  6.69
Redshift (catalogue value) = 0.26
